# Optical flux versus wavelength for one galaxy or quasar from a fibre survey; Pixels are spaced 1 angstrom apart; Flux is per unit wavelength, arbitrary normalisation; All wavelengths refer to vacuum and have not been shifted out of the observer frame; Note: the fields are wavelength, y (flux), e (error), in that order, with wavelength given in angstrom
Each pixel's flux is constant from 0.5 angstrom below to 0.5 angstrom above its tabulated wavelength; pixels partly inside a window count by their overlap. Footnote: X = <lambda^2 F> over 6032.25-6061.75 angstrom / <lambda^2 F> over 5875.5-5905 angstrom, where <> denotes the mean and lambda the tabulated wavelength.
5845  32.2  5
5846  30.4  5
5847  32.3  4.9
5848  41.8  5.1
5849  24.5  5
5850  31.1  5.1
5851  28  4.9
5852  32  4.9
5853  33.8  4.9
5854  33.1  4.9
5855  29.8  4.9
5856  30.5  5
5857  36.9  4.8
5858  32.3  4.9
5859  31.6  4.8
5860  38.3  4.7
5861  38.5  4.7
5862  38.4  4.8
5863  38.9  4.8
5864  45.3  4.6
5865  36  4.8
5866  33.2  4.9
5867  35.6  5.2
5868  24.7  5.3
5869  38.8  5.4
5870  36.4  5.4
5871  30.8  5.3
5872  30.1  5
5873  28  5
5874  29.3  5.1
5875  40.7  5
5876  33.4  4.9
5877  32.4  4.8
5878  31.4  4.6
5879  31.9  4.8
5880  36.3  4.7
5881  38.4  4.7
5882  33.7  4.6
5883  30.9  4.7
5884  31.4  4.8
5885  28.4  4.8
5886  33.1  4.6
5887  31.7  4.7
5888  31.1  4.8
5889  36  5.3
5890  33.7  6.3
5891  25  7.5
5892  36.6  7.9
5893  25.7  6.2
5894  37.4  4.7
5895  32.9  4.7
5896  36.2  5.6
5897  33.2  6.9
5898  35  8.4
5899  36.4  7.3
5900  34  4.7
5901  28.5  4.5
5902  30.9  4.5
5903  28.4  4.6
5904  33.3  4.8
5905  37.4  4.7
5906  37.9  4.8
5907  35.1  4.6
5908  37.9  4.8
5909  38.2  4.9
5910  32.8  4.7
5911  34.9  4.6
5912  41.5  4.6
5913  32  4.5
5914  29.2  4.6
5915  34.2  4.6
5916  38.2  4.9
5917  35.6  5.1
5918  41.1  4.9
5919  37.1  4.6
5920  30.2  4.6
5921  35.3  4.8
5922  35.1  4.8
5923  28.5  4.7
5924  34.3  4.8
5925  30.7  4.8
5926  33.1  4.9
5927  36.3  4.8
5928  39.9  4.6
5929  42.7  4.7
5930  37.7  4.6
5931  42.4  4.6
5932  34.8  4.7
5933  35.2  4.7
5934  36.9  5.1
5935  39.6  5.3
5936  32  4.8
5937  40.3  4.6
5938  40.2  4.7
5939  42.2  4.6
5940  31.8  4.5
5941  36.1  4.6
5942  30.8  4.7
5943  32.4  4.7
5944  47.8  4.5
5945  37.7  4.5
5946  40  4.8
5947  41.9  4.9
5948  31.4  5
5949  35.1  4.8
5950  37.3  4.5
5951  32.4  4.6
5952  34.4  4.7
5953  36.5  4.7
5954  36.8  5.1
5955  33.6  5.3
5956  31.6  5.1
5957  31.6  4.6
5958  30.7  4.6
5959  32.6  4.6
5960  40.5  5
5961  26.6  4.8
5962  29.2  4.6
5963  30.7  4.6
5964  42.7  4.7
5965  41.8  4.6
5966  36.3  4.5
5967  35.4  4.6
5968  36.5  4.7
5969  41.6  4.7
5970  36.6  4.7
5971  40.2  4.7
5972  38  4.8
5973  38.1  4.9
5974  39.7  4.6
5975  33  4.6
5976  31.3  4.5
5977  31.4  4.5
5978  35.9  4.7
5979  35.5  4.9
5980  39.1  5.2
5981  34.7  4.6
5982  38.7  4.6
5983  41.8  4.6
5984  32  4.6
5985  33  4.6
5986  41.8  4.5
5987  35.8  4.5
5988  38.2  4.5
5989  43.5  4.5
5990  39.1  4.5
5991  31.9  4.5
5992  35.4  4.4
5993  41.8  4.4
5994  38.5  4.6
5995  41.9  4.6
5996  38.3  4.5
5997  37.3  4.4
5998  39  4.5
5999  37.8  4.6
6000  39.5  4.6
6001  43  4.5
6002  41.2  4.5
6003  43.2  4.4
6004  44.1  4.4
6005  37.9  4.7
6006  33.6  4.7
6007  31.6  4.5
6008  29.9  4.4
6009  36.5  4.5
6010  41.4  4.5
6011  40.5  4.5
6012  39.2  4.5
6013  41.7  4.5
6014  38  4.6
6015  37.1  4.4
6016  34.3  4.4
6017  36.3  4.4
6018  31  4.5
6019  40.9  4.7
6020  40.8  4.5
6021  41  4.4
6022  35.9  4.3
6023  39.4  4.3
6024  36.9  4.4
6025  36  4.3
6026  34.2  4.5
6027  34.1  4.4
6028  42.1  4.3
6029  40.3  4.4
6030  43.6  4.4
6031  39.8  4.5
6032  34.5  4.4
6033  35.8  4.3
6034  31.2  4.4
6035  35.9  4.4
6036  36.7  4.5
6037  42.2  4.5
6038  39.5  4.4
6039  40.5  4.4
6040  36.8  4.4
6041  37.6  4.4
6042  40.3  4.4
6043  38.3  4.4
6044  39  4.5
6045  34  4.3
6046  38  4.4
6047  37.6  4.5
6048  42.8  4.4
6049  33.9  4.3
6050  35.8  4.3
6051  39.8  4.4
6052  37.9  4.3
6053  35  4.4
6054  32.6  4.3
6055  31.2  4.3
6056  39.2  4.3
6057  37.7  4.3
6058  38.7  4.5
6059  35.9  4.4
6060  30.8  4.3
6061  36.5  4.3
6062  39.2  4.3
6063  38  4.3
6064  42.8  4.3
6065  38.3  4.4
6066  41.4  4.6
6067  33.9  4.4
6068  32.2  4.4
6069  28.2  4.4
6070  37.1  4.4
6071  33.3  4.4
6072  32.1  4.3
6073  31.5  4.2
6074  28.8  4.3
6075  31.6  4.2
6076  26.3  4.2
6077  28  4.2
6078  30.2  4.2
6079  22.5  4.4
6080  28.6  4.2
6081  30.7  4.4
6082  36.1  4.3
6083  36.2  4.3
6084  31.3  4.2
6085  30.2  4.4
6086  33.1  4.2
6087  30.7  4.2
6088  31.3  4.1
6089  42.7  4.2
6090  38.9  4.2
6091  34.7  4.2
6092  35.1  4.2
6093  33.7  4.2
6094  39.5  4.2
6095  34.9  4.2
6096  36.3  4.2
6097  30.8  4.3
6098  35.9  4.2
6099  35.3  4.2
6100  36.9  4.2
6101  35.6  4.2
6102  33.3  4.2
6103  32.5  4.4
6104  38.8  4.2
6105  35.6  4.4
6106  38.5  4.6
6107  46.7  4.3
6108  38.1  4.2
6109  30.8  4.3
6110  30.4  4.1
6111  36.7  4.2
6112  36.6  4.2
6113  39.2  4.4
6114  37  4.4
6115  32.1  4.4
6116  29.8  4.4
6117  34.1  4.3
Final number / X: 1.2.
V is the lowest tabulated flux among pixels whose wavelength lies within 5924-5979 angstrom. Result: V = 26.6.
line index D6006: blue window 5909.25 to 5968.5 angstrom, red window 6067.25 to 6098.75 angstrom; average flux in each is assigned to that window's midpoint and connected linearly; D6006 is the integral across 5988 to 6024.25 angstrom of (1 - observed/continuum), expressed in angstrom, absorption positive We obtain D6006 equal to -4.3 angstrom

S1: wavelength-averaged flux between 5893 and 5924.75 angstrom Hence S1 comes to 34.4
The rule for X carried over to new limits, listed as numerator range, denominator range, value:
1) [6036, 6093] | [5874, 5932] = 1.08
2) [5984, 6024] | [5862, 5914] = 1.17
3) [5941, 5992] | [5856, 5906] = 1.10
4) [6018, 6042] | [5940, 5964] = 1.12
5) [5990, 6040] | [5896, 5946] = 1.10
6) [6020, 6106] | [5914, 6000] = 1.01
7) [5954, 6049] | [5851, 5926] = 1.14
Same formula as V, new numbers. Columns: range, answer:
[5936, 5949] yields 30.8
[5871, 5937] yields 25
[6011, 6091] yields 22.5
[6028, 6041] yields 31.2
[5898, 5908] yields 28.4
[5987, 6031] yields 29.9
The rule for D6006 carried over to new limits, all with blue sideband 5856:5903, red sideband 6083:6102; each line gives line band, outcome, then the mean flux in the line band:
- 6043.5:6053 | -0.81 angstrom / 37.5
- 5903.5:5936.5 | -1.92 angstrom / 35.8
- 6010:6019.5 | -0.96 angstrom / 37.9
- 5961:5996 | -2.86 angstrom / 37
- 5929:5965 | -2.13 angstrom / 36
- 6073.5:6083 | 1.41 angstrom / 29.6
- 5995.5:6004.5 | -1.60 angstrom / 40.4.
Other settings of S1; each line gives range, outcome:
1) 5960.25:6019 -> 37.3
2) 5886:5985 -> 35.3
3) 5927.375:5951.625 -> 37.4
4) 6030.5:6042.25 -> 37.5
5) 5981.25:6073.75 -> 37.4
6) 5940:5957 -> 35.7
